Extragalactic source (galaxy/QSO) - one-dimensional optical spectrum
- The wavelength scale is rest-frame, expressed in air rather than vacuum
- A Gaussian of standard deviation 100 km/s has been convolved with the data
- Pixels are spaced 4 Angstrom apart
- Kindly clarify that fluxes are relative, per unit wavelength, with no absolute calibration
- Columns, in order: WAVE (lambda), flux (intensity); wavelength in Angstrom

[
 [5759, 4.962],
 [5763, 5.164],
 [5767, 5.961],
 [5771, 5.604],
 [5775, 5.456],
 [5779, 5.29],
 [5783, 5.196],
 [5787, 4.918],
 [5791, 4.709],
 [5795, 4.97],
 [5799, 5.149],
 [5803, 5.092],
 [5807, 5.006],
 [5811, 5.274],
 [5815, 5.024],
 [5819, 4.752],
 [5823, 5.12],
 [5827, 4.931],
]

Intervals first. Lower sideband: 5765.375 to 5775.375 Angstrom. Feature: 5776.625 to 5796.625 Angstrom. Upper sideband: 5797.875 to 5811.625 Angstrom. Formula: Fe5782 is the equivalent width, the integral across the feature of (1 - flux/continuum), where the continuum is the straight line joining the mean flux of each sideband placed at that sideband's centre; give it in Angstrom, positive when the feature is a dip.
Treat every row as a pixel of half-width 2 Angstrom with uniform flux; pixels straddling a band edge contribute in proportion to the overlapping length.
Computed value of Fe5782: 1.47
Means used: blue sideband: 5.7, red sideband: 5.11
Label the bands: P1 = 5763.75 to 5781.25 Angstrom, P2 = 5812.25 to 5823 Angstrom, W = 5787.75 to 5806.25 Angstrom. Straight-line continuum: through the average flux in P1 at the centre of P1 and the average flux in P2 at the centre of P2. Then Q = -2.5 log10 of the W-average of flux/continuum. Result 0.052 mag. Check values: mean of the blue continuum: 5.54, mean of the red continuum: 4.96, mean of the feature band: 4.98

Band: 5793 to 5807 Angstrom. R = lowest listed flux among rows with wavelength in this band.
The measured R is 4.97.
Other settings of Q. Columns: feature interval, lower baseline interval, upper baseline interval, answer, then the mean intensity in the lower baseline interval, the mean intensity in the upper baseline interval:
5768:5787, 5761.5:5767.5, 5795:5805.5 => -0.004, 5.5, 5.09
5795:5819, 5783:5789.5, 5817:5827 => -0.024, 4.99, 4.94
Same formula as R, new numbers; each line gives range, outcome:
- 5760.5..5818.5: 4.709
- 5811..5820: 4.752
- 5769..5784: 5.196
